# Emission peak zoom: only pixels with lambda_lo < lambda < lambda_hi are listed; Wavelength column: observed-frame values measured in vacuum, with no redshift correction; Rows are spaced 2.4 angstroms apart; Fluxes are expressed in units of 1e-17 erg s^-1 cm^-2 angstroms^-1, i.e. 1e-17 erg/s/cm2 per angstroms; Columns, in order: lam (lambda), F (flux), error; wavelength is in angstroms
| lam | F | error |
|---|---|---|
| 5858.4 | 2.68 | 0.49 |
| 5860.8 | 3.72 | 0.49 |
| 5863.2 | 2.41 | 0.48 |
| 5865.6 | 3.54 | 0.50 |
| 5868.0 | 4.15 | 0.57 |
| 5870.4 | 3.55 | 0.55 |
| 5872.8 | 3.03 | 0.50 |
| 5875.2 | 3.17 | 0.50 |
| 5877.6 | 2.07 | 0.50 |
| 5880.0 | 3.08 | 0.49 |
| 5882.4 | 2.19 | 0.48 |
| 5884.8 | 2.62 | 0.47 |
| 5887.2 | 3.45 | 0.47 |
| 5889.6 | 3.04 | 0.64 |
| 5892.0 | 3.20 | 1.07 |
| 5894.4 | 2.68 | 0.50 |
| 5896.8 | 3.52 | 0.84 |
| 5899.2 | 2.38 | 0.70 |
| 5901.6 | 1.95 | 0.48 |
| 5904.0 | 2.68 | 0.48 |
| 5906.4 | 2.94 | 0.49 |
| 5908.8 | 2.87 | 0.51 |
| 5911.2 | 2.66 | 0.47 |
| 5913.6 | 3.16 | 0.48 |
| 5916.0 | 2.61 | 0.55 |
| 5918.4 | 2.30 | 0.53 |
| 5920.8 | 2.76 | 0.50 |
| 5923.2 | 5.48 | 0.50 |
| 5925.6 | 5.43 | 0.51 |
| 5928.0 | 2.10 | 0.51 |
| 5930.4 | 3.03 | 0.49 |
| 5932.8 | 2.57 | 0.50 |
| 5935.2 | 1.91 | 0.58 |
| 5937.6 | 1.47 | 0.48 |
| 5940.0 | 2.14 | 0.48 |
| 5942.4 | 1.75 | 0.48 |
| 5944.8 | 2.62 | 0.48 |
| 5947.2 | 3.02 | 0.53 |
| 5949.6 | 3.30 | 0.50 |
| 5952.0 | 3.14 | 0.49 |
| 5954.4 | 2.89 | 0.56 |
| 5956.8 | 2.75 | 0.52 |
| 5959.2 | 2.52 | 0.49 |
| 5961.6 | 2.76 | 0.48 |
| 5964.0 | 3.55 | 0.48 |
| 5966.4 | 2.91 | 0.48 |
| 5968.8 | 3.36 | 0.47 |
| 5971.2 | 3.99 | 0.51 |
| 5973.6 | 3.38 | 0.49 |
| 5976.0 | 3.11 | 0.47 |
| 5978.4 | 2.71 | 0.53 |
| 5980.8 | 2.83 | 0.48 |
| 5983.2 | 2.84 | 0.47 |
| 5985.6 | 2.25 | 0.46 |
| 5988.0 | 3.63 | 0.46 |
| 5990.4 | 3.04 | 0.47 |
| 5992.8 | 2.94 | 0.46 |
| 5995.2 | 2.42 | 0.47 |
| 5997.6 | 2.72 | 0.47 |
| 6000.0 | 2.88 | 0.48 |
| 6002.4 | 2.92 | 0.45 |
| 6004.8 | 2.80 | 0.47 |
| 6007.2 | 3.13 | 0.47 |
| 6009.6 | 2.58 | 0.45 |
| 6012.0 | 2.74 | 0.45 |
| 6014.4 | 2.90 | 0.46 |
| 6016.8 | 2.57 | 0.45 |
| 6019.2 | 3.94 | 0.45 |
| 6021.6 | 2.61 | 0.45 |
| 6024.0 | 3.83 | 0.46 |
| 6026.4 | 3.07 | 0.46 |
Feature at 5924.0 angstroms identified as Hbeta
